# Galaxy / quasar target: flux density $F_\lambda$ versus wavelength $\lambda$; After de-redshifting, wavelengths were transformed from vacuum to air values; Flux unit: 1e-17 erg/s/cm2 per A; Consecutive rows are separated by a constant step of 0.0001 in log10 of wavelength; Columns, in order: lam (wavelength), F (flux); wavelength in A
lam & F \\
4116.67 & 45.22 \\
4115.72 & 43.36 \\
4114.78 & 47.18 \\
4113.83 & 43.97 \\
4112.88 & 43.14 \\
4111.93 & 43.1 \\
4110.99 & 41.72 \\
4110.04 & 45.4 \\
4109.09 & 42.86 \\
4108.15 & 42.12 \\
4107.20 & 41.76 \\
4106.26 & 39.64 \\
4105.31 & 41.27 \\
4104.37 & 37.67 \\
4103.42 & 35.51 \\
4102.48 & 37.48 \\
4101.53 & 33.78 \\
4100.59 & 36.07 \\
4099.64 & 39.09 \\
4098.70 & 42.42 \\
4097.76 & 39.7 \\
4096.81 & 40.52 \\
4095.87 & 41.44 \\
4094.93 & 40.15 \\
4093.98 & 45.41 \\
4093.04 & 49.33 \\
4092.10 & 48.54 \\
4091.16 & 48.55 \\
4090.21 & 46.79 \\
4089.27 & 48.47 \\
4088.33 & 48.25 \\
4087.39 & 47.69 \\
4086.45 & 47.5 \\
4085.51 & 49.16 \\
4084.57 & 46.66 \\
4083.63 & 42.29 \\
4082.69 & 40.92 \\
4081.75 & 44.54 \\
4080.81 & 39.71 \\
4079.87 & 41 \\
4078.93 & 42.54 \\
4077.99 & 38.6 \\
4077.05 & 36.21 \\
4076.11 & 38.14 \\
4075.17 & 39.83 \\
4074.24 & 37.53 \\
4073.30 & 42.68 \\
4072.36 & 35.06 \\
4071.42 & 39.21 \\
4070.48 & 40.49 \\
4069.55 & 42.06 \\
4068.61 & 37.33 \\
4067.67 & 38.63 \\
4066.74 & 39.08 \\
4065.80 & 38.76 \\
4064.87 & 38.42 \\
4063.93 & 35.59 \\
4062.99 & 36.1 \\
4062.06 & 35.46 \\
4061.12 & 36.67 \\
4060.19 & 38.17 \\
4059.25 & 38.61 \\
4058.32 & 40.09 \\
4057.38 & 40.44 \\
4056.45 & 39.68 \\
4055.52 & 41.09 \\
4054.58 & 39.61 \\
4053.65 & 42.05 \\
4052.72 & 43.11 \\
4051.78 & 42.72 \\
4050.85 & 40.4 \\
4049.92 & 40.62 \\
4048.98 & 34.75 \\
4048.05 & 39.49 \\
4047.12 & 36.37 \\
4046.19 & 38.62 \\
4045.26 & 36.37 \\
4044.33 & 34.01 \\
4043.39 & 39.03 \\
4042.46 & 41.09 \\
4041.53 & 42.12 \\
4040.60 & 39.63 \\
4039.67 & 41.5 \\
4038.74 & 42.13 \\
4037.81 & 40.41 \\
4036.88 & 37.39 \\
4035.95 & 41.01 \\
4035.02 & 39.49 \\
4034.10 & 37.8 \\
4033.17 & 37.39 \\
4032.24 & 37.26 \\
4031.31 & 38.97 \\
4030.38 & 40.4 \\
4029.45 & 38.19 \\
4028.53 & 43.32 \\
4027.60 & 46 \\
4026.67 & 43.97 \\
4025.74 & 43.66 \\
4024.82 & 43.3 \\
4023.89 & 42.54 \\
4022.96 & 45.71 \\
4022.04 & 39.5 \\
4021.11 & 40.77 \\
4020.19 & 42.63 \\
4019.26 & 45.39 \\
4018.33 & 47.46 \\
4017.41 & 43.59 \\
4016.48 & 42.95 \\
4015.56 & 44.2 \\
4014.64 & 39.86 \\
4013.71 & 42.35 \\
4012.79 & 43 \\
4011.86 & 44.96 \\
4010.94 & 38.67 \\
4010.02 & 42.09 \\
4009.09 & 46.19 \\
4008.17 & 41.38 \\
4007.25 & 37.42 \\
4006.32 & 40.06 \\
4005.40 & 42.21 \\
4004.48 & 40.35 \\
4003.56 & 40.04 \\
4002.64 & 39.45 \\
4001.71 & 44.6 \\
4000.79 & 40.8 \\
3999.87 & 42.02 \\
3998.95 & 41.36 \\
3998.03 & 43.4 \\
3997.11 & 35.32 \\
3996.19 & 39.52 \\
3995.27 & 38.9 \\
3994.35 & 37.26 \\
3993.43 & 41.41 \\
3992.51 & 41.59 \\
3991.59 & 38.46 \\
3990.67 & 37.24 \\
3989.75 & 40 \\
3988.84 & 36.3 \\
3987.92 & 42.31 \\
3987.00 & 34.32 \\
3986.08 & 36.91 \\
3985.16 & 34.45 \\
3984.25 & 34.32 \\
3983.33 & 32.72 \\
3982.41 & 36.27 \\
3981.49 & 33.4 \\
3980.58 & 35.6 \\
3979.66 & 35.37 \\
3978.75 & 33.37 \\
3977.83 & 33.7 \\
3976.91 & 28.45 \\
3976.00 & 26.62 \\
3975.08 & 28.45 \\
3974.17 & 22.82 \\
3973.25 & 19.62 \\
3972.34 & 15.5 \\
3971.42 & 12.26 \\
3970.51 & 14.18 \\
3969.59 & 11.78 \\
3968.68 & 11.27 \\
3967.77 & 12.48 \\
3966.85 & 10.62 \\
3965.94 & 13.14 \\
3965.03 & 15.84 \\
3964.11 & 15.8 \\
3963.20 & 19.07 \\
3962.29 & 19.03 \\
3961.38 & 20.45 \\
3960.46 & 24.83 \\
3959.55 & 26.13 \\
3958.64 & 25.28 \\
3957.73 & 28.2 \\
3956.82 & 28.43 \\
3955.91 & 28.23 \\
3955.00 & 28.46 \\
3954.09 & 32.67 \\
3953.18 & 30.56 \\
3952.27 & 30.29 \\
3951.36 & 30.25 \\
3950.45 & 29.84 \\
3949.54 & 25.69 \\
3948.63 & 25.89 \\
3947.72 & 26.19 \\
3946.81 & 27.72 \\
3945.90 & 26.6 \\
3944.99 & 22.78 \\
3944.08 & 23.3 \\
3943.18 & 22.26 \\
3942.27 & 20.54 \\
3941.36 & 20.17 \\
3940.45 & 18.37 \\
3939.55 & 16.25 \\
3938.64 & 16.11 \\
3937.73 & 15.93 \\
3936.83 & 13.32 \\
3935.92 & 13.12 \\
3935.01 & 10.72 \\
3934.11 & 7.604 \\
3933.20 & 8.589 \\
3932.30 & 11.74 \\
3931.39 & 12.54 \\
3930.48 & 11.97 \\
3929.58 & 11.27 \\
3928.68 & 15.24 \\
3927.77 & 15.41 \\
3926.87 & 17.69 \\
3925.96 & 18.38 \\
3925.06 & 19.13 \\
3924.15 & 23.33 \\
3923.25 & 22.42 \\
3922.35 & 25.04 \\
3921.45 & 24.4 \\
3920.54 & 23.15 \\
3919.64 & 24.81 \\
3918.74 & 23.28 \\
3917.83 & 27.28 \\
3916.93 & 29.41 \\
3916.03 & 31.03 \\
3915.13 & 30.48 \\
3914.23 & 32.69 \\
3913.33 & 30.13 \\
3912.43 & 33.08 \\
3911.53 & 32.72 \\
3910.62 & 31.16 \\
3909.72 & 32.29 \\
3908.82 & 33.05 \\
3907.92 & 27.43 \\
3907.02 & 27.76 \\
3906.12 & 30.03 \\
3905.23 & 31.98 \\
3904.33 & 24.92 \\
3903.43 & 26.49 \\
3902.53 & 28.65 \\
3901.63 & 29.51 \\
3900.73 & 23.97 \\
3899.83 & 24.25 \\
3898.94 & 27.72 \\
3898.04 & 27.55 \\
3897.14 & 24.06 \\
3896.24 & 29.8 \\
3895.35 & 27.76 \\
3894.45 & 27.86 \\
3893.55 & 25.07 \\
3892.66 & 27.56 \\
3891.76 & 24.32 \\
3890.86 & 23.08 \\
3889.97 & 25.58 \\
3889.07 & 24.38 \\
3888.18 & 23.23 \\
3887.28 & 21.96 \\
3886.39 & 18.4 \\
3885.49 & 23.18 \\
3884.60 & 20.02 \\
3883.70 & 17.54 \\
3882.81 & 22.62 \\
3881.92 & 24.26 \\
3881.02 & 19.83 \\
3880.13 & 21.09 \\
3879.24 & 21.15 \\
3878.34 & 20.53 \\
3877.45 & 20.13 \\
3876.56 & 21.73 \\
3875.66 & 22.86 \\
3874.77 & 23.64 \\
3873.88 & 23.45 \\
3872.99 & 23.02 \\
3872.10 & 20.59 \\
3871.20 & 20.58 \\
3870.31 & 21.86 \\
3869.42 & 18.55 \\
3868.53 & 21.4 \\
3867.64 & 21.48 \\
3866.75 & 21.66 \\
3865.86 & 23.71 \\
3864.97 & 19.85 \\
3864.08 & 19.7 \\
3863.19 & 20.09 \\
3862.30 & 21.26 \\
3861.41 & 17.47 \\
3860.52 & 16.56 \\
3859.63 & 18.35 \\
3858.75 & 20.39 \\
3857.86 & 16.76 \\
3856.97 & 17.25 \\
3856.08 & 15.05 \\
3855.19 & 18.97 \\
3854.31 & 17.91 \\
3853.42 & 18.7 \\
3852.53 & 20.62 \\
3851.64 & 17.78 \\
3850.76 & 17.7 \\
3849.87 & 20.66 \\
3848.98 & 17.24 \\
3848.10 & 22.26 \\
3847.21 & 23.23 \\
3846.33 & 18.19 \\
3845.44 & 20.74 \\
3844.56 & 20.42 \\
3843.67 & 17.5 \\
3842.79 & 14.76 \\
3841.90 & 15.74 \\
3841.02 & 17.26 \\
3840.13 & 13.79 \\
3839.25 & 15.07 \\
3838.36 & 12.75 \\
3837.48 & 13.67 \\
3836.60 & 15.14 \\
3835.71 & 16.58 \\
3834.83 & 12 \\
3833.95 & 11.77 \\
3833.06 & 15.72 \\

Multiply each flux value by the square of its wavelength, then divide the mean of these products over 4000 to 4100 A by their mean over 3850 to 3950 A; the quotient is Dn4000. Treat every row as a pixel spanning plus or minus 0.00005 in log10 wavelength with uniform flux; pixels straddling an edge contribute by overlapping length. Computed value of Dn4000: 2.00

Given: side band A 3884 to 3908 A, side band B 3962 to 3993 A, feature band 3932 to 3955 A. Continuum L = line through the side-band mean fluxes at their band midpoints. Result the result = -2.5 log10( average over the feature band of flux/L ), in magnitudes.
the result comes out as 0.24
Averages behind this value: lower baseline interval 25.7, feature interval 21.3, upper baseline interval 26.9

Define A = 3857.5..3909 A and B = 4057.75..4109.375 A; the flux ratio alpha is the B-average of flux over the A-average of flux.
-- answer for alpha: 1.76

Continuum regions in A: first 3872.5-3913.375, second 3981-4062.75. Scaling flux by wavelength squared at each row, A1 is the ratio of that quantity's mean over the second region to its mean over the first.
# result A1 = 1.68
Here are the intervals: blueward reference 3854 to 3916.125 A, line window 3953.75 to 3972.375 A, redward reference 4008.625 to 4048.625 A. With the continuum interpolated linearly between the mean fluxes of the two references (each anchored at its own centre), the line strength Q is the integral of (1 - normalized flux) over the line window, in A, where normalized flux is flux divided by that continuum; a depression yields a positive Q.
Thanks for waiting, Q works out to 7.5 A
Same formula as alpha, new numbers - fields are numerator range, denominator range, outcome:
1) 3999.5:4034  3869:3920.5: 1.65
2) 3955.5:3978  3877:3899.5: 0.86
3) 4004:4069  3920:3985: 1.85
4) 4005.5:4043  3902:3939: 1.84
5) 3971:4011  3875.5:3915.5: 1.39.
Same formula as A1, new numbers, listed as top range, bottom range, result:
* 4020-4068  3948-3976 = 1.89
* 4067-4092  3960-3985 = 1.94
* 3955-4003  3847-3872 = 1.61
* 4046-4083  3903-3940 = 1.90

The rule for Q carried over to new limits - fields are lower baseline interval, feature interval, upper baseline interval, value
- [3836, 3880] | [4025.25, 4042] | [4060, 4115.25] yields -2.1 A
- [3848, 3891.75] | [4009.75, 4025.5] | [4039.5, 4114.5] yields -3.6 A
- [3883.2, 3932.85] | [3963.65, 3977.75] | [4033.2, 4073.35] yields 6.0 A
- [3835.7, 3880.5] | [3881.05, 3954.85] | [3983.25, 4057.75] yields 8.0 A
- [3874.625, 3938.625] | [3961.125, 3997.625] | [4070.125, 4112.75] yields 3.1 A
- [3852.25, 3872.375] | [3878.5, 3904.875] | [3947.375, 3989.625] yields -3.7 A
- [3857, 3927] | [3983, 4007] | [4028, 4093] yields -3.4 A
